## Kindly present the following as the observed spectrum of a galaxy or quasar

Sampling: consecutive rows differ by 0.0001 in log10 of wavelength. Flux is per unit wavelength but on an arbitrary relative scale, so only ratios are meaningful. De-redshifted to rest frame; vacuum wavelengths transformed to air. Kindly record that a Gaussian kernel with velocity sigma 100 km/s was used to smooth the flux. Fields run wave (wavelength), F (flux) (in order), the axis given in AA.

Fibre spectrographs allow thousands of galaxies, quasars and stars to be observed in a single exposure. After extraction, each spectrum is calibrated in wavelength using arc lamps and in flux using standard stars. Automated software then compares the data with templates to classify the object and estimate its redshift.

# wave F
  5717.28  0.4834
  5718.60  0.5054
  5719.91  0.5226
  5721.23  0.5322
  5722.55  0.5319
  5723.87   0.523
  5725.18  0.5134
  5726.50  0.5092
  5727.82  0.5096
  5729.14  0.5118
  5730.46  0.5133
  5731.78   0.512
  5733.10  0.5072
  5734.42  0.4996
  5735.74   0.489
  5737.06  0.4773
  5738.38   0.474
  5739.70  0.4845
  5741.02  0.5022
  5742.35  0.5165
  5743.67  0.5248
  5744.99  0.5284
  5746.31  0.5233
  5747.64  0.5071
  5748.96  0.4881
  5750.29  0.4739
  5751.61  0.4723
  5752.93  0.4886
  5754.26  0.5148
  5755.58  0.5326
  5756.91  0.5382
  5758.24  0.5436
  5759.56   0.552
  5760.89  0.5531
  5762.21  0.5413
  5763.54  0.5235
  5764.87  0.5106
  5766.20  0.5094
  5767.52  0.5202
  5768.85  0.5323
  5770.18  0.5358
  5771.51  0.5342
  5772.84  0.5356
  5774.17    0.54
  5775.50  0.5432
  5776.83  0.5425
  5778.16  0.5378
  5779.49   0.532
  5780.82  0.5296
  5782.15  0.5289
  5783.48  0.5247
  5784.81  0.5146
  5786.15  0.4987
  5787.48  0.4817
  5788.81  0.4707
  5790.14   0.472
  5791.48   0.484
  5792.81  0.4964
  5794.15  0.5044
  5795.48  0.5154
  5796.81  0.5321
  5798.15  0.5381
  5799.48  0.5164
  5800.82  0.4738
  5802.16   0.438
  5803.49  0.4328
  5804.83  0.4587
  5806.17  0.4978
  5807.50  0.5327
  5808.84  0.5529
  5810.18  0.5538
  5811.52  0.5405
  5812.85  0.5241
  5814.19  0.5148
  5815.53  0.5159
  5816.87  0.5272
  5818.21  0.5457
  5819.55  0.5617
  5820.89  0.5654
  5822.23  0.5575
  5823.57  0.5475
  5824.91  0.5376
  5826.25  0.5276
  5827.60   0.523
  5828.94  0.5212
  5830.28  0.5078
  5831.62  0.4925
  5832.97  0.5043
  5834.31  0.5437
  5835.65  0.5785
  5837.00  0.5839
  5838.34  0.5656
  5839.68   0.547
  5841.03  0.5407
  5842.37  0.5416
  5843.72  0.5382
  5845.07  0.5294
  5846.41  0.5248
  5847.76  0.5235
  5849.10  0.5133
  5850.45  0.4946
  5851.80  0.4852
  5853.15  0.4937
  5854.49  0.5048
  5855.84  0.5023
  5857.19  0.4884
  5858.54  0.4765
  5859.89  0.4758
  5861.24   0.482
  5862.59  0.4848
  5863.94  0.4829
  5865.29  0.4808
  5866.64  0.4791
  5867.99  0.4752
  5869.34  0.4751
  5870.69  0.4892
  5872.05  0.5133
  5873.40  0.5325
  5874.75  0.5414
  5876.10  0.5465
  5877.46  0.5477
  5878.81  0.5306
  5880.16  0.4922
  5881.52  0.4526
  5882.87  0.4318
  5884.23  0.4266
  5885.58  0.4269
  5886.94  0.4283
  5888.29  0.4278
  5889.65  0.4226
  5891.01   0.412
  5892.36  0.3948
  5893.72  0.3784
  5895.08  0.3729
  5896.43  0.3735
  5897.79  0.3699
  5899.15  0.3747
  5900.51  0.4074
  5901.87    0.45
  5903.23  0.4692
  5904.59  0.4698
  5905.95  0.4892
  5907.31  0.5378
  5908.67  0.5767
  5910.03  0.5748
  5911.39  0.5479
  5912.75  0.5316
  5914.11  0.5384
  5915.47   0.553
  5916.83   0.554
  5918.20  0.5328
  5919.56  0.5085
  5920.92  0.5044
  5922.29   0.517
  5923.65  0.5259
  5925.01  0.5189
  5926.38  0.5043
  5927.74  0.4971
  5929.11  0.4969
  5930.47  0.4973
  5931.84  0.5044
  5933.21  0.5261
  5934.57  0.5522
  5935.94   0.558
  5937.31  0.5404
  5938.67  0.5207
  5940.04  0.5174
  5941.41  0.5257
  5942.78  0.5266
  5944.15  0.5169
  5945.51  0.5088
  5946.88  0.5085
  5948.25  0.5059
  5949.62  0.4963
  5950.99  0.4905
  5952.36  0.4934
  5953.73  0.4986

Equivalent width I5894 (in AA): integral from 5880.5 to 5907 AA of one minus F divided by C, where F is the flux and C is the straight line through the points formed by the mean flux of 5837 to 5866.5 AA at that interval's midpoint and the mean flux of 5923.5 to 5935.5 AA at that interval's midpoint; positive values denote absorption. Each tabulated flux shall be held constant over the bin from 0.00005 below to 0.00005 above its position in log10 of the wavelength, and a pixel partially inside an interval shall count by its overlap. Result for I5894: 4.6 AA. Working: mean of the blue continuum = 0.51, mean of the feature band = 0.422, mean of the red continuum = 0.514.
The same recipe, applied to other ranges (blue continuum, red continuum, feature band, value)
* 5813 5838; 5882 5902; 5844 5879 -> -2.9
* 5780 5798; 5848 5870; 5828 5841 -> -1.2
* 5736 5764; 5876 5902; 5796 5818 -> -1.5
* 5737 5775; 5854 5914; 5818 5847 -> -3.0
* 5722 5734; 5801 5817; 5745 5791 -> -0.8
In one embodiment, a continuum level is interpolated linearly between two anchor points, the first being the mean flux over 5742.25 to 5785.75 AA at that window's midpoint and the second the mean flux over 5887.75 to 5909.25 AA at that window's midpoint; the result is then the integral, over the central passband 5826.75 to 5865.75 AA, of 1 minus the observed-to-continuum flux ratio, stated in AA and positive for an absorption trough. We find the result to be -3.9 AA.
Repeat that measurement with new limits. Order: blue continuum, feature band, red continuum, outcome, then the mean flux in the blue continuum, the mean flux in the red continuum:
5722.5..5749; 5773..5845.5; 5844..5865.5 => -3.2 AA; 0.507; 0.497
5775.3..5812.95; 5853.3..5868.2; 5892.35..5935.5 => 0.4 AA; 0.509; 0.491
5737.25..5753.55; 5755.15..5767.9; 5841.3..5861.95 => -0.9 AA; 0.498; 0.506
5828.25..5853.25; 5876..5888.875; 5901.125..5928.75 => 1.4 AA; 0.529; 0.52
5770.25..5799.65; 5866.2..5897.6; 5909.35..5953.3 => 3.8 AA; 0.517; 0.522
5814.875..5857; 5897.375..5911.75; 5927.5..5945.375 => 1.2 AA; 0.53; 0.522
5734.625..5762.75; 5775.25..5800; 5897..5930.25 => -0.2 AA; 0.511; 0.502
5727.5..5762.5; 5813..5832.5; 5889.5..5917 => -1.7 AA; 0.51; 0.466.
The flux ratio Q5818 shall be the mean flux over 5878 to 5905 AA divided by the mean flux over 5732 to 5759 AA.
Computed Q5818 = 0.8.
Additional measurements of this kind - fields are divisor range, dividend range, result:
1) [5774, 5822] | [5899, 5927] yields 0.99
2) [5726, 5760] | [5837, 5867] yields 1.00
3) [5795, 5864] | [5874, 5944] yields 0.94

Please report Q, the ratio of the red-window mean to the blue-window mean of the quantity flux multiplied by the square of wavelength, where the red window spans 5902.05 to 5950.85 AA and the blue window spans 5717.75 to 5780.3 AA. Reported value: 1.07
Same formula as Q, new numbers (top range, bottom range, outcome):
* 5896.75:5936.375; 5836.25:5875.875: 1.01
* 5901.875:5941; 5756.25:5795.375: 1.05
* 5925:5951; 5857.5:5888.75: 1.09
